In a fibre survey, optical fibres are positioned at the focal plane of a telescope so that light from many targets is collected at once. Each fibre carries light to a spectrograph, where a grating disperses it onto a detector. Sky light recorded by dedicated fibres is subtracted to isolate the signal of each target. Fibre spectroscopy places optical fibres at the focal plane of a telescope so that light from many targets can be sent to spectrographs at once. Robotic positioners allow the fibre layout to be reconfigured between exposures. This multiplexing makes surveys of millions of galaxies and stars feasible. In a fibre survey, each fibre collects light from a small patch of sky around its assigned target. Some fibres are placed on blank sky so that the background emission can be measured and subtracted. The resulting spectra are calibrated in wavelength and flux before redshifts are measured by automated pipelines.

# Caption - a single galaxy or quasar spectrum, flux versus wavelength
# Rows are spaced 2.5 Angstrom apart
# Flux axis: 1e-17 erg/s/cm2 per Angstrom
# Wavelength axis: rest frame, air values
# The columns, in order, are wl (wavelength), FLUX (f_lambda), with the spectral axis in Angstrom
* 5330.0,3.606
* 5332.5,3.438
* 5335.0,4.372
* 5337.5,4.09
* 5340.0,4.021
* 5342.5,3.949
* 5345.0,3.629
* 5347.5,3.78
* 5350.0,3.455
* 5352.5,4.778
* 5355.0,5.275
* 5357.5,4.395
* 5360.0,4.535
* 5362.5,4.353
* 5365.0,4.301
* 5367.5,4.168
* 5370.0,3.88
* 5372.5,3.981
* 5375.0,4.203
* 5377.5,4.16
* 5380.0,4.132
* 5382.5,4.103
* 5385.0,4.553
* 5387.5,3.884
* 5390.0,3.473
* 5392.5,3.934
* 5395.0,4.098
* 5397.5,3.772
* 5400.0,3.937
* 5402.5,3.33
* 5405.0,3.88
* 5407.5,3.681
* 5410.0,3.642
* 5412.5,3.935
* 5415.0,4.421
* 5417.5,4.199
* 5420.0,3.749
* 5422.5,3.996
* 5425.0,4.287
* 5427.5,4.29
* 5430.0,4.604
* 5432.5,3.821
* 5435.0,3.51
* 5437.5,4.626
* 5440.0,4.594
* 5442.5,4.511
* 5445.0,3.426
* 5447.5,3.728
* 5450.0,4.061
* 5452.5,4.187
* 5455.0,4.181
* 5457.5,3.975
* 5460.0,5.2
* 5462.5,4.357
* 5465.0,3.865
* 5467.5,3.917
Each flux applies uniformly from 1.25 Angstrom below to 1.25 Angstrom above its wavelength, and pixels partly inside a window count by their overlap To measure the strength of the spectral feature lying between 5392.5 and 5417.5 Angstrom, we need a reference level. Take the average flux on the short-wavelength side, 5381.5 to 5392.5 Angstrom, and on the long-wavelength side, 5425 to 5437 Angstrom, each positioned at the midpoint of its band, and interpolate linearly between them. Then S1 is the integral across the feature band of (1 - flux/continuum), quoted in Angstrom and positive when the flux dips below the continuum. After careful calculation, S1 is 1.0 Angstrom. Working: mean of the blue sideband 3.99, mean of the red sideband 4.12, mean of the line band 3.88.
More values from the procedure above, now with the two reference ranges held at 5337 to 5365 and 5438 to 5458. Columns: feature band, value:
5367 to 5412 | 2.6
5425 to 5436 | 0.1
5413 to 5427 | 0.0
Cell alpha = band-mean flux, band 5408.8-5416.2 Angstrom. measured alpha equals 4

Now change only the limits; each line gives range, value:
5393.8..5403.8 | 3.78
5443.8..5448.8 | 3.58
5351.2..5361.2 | 4.74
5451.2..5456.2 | 4.18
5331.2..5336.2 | 3.9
